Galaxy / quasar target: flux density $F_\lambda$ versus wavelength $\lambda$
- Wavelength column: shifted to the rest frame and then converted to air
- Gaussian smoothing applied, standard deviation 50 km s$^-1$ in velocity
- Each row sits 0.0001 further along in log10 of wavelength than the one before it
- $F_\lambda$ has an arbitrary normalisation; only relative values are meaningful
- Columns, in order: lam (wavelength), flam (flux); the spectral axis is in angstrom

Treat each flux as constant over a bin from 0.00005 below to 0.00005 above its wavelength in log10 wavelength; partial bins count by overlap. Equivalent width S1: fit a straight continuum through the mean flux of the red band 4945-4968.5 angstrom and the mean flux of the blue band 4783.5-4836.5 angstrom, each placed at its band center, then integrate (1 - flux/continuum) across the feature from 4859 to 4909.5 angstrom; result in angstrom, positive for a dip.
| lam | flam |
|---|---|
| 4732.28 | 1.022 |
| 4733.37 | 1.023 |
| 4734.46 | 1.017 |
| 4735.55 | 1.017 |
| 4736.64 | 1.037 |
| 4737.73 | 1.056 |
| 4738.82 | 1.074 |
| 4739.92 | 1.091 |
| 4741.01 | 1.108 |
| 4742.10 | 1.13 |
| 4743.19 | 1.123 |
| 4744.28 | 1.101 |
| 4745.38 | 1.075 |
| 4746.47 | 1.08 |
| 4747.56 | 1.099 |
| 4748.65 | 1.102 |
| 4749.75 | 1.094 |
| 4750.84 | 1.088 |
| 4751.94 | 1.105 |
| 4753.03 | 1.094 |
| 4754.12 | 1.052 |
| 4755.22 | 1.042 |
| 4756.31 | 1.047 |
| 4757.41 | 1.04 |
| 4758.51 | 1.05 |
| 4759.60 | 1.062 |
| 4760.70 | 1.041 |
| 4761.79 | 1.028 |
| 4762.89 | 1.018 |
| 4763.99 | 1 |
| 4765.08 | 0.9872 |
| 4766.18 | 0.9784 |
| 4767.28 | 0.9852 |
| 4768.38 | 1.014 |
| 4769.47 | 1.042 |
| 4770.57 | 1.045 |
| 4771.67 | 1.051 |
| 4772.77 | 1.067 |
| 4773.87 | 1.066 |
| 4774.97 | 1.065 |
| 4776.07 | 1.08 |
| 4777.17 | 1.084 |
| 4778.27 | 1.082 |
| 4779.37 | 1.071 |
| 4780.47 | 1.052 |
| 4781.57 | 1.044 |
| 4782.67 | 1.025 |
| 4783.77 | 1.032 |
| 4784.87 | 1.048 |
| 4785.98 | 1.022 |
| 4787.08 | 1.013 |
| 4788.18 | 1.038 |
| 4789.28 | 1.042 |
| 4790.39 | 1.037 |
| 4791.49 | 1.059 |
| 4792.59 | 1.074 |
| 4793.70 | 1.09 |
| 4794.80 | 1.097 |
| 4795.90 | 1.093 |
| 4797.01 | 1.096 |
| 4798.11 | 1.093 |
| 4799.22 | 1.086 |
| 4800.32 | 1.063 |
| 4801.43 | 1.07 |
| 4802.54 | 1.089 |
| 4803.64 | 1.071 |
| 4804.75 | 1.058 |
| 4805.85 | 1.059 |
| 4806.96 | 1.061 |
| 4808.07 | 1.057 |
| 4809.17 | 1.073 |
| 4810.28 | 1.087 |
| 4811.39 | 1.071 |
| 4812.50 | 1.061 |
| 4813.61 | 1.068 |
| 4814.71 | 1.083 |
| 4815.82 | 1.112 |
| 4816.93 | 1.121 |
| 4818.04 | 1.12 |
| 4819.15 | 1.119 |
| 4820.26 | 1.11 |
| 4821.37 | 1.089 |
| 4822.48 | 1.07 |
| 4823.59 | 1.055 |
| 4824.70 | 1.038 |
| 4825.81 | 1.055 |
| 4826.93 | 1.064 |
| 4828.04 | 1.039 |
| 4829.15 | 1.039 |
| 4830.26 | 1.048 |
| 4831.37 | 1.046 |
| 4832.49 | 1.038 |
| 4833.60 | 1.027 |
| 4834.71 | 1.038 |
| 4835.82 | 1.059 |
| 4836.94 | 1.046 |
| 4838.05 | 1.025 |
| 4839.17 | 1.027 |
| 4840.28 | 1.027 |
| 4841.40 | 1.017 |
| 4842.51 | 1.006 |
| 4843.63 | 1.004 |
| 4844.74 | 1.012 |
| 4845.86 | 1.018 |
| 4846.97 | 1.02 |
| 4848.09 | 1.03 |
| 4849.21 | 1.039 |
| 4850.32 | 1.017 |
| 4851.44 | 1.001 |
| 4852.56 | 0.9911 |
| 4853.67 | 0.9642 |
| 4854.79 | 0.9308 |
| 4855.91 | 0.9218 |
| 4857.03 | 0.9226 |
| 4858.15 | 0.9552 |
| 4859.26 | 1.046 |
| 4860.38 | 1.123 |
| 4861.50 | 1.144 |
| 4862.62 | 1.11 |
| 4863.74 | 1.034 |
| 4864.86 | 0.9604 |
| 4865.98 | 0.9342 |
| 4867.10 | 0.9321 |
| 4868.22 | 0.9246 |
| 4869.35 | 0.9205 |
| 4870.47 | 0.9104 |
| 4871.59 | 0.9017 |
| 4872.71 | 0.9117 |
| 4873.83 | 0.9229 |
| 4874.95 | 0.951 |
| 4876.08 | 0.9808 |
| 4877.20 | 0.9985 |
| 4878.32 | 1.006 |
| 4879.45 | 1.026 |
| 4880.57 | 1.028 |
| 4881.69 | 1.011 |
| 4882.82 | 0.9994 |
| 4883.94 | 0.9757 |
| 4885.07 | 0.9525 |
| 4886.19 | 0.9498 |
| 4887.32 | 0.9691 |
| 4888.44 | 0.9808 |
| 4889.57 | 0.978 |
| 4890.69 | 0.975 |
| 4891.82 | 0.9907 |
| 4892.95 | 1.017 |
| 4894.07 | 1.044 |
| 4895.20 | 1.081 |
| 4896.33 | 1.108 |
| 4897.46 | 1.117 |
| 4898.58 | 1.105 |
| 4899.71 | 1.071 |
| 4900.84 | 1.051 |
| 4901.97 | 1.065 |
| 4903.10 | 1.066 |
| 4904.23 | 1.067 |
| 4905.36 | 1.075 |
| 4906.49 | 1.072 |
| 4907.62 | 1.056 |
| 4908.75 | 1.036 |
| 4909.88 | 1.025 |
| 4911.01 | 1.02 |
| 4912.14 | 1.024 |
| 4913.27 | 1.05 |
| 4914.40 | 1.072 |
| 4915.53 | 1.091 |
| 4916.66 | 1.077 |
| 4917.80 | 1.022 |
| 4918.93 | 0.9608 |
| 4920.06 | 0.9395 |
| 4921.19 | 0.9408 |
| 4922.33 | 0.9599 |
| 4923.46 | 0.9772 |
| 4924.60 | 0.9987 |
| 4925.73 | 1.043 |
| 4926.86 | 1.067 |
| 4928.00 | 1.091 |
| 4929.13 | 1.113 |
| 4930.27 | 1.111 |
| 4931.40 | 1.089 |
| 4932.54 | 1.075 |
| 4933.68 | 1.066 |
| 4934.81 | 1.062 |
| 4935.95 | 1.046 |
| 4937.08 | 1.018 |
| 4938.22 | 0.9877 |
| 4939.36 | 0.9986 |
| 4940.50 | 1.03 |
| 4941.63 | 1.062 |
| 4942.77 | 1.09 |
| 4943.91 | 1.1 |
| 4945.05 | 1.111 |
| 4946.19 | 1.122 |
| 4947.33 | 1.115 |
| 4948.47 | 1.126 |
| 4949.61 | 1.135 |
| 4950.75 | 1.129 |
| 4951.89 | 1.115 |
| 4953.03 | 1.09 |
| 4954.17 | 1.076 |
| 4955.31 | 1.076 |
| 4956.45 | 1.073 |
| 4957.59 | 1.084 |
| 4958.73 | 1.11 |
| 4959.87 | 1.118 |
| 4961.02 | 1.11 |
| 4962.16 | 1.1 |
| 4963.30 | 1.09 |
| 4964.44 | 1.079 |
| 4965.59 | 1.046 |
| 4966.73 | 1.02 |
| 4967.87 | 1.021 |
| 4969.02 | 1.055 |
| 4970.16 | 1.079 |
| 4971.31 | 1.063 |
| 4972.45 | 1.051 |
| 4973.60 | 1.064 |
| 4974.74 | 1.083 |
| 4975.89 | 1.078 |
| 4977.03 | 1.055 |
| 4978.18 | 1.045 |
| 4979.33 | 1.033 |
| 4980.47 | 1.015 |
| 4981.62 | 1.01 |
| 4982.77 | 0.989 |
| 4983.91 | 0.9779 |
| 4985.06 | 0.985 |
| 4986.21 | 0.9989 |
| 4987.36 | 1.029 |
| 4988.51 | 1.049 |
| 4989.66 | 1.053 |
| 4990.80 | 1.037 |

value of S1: 3.1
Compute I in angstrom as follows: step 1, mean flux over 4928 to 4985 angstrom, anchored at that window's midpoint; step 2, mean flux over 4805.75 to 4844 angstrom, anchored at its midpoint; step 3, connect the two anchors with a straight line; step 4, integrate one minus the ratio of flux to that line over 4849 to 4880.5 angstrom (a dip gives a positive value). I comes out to 2.4 angstrom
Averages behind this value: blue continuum 1.06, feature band 0.982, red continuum 1.07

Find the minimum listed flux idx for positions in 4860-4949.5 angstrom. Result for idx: 0.9017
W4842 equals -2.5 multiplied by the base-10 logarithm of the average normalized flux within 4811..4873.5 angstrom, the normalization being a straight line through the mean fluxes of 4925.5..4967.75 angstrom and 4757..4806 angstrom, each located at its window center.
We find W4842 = 0.039 mag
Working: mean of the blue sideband 1.05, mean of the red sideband 1.08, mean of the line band 1.02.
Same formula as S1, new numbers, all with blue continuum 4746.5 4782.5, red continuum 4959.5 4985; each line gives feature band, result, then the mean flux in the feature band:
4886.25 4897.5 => 0.36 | 1.02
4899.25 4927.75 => 0.50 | 1.03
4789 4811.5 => -0.44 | 1.07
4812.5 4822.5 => -0.44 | 1.1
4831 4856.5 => 0.95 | 1.01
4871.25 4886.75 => 1.16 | 0.974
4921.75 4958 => -0.62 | 1.07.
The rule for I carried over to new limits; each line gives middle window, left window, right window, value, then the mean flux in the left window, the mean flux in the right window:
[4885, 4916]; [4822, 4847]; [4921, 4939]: -0.03 angstrom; 1.04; 1.04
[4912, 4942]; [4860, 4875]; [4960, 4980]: -0.26 angstrom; 0.976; 1.06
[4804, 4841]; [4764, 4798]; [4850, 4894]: -1.62 angstrom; 1.05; 0.982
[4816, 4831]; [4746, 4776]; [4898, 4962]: -0.29 angstrom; 1.05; 1.06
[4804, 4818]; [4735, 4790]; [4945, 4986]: -0.25 angstrom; 1.06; 1.07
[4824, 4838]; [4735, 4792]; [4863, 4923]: -0.19 angstrom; 1.06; 1.01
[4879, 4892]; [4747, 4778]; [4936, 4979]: 0.98 angstrom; 1.05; 1.08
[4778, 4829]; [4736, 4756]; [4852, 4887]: -1.62 angstrom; 1.09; 0.979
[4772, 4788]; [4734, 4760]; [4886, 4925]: 0.18 angstrom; 1.07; 1.03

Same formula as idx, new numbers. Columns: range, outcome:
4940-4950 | 1.03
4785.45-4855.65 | 0.9308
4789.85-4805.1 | 1.037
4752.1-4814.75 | 0.9784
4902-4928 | 0.9395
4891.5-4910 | 0.9907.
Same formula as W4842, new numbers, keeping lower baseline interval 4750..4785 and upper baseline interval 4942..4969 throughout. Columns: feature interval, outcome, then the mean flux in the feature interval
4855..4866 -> 0.05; 1.02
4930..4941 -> 0.04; 1.05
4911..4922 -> 0.07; 1.02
